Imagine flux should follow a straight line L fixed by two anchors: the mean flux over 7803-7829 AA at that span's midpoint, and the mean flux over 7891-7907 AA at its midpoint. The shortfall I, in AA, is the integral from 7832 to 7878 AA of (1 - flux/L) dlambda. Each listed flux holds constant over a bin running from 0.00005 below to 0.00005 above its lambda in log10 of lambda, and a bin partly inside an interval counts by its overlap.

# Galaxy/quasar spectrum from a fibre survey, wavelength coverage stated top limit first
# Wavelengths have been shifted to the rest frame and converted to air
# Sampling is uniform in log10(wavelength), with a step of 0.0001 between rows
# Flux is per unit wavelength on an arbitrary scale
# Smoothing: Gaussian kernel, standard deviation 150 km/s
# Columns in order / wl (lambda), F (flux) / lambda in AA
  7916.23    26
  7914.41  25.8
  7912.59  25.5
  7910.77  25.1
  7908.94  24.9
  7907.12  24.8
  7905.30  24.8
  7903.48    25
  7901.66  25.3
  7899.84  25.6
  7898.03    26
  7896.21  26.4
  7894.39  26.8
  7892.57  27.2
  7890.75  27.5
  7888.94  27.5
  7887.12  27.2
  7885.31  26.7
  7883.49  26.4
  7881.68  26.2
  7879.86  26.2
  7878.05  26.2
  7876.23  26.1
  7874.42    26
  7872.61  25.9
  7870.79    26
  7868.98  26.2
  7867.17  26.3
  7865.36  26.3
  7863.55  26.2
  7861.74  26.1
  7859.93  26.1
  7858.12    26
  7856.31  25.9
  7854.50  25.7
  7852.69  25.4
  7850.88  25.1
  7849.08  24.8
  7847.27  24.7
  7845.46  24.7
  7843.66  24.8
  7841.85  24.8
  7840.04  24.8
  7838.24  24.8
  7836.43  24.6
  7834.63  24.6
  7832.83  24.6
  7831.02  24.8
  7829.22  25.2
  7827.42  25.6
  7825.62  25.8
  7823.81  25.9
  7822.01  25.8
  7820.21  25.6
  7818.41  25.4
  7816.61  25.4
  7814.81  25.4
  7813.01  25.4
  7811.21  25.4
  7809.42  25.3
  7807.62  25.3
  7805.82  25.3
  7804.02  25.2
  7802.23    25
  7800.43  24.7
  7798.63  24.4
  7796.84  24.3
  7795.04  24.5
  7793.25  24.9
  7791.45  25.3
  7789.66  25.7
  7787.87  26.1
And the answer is 0.4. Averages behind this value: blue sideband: 25.5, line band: 25.5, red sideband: 25.9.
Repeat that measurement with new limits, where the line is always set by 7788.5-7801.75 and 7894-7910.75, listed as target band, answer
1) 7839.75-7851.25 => 0.2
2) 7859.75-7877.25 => -0.6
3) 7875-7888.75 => -0.6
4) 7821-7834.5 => -0.2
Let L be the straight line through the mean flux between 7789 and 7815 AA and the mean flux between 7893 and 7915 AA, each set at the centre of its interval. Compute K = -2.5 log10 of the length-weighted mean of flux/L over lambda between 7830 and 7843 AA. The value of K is 0.02 mag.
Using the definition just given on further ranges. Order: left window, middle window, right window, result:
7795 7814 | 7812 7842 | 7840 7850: -0.015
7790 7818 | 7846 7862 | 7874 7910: 0.008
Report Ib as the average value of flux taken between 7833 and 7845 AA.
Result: 24.7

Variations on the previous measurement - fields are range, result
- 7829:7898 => 25.8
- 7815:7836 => 25.3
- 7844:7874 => 25.7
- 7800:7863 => 25.3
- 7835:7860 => 25.1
